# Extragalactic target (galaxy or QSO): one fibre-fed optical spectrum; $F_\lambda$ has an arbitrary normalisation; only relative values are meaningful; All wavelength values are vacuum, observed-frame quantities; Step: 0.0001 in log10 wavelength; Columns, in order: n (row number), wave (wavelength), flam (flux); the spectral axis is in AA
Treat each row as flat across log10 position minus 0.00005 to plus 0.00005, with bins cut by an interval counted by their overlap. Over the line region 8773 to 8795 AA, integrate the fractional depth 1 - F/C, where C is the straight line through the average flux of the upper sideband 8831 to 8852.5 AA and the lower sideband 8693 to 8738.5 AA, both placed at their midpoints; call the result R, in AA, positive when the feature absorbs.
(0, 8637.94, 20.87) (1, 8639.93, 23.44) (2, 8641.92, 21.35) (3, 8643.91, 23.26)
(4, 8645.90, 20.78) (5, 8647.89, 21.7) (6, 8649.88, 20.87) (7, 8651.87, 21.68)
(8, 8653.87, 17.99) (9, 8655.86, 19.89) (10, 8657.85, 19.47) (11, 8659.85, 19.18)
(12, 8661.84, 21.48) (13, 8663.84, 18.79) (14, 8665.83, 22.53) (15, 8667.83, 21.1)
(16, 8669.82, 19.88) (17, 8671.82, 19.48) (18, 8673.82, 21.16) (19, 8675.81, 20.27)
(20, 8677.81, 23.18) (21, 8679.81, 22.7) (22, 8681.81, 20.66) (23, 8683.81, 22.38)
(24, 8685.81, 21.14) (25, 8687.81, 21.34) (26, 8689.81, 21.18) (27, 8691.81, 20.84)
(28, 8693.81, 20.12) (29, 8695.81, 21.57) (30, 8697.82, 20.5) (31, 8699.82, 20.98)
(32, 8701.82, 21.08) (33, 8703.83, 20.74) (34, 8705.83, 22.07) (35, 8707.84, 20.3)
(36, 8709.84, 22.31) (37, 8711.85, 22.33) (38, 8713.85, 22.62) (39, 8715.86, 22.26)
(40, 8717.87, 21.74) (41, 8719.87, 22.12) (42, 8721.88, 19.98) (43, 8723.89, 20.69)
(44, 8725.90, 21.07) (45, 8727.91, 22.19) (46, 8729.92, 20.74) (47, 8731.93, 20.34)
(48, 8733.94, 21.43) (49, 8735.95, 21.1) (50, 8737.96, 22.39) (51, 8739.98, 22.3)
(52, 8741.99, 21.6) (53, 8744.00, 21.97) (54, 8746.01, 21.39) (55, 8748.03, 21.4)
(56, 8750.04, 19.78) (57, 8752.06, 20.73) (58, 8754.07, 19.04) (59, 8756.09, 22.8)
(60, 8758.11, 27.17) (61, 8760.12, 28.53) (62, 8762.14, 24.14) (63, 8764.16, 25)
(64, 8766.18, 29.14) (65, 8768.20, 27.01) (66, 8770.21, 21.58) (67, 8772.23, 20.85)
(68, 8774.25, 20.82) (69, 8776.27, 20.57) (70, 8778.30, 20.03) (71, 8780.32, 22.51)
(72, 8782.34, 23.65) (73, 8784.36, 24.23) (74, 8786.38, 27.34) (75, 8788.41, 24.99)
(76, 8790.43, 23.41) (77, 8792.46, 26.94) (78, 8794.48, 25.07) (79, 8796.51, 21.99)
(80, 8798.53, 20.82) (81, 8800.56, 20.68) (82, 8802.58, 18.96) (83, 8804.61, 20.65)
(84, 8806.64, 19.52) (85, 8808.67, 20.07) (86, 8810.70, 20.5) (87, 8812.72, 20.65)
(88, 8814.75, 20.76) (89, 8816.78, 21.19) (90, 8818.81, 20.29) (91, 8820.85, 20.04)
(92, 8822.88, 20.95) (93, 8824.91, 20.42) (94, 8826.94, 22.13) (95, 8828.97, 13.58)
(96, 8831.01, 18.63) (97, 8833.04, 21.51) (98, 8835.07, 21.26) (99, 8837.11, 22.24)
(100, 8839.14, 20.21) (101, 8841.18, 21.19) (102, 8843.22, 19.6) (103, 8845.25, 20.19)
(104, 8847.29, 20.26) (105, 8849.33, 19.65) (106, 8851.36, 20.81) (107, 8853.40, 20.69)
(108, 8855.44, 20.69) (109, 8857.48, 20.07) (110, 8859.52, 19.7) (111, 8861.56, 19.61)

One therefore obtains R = -2.7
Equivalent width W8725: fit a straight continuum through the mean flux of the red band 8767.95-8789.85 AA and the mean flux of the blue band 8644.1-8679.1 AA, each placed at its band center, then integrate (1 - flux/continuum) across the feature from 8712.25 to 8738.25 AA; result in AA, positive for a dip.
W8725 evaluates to 0.5 AA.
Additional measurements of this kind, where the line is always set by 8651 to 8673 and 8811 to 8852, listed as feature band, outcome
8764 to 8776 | -2.1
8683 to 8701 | -0.8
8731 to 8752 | -1.2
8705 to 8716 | -1.0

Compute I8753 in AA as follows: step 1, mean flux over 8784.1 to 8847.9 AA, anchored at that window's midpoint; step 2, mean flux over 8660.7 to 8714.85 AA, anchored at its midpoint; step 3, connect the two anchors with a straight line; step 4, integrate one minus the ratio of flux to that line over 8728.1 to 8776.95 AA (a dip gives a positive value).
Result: -3.1 AA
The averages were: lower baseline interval 21.2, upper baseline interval 21.2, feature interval 22.6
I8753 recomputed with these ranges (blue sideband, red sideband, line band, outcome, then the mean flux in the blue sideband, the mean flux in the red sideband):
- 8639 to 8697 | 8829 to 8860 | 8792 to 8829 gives -0.9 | 21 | 20.2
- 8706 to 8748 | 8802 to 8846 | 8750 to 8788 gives -4.6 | 21.5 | 20.2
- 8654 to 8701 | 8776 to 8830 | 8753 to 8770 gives -3.1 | 20.8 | 21.6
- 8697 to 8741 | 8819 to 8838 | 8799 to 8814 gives 0.1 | 21.4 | 20.1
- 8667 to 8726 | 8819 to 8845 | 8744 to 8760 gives -1.0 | 21.3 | 20.2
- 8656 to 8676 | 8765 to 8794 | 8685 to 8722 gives 0.2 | 20.3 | 23.8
